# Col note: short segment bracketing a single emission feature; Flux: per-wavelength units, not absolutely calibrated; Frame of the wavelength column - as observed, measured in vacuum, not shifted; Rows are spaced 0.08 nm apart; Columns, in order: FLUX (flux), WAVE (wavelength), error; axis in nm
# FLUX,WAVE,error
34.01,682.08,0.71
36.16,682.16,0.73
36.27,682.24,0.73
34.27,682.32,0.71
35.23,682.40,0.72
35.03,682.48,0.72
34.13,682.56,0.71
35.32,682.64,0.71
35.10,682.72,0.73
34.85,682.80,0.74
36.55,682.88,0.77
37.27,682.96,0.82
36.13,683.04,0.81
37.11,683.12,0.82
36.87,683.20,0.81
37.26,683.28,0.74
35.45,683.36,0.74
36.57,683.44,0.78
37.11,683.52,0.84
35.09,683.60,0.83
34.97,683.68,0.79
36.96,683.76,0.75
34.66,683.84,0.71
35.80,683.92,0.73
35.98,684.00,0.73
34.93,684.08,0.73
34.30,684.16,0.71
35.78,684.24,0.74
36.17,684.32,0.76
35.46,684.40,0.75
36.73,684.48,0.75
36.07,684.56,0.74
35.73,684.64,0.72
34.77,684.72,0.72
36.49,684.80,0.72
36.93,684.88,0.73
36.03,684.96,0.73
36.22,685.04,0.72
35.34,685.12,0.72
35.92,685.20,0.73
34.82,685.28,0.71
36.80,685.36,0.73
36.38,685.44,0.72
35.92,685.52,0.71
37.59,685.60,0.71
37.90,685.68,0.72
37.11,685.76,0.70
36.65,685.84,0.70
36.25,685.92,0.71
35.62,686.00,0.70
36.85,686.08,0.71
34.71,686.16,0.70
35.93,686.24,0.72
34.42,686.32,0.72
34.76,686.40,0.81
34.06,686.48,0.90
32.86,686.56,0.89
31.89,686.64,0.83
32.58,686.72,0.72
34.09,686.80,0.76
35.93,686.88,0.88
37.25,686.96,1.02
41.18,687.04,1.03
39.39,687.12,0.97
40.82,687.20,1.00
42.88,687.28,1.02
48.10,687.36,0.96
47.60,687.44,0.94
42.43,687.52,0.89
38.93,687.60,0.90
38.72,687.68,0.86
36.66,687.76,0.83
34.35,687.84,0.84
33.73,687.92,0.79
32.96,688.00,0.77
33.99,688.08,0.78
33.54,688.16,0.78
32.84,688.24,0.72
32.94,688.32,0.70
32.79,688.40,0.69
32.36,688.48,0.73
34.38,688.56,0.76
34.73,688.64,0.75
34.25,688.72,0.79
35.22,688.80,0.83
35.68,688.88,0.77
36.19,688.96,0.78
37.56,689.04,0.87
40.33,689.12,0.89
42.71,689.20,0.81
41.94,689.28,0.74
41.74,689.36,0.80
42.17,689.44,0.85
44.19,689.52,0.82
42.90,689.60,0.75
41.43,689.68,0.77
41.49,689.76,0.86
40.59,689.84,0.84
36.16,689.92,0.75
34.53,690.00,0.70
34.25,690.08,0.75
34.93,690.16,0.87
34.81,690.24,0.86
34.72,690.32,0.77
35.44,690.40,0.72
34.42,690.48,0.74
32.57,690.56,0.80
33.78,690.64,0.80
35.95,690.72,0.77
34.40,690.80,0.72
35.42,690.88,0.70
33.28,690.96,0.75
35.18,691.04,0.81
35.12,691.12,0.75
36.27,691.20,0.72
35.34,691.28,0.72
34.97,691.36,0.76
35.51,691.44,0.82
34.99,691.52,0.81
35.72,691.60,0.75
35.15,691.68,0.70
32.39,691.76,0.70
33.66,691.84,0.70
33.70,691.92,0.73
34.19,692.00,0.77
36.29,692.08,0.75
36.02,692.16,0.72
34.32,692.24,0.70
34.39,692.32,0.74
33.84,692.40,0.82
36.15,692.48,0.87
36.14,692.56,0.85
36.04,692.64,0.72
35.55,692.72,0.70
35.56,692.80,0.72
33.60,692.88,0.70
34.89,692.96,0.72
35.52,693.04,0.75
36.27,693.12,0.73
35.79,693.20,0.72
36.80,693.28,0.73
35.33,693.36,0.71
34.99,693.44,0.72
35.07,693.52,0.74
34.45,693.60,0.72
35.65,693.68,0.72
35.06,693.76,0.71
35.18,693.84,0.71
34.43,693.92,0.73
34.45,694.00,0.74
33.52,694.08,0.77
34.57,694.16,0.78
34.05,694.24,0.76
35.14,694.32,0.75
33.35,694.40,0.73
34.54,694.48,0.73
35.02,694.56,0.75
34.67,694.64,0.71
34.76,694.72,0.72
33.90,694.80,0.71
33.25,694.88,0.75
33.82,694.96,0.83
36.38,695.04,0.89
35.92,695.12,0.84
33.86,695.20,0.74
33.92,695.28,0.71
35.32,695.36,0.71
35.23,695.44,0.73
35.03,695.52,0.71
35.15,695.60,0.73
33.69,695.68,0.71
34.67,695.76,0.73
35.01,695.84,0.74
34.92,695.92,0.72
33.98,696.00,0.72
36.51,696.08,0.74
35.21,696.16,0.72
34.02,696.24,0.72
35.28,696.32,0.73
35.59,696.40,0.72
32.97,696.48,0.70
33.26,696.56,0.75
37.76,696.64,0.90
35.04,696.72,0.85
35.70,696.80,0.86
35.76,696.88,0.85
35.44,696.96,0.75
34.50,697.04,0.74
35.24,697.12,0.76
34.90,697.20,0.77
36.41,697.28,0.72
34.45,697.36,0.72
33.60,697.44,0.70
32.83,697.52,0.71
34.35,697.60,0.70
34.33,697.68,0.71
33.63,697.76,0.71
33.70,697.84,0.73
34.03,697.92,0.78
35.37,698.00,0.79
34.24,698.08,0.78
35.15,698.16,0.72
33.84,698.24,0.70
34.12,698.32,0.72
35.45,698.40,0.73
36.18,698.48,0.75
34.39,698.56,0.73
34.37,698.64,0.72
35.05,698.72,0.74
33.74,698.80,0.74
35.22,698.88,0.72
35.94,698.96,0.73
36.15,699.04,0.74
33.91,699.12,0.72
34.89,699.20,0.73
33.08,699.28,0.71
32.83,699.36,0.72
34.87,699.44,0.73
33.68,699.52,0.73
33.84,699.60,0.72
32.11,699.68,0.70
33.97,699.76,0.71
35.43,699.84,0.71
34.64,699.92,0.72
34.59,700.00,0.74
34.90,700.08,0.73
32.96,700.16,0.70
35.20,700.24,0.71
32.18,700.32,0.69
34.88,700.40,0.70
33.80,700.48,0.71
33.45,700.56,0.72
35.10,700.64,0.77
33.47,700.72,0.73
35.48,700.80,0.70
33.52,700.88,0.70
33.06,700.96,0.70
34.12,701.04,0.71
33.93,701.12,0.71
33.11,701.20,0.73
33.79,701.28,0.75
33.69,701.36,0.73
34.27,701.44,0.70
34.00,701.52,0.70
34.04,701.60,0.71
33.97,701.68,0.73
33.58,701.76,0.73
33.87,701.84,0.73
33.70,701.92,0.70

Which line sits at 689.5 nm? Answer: [N II] 6583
